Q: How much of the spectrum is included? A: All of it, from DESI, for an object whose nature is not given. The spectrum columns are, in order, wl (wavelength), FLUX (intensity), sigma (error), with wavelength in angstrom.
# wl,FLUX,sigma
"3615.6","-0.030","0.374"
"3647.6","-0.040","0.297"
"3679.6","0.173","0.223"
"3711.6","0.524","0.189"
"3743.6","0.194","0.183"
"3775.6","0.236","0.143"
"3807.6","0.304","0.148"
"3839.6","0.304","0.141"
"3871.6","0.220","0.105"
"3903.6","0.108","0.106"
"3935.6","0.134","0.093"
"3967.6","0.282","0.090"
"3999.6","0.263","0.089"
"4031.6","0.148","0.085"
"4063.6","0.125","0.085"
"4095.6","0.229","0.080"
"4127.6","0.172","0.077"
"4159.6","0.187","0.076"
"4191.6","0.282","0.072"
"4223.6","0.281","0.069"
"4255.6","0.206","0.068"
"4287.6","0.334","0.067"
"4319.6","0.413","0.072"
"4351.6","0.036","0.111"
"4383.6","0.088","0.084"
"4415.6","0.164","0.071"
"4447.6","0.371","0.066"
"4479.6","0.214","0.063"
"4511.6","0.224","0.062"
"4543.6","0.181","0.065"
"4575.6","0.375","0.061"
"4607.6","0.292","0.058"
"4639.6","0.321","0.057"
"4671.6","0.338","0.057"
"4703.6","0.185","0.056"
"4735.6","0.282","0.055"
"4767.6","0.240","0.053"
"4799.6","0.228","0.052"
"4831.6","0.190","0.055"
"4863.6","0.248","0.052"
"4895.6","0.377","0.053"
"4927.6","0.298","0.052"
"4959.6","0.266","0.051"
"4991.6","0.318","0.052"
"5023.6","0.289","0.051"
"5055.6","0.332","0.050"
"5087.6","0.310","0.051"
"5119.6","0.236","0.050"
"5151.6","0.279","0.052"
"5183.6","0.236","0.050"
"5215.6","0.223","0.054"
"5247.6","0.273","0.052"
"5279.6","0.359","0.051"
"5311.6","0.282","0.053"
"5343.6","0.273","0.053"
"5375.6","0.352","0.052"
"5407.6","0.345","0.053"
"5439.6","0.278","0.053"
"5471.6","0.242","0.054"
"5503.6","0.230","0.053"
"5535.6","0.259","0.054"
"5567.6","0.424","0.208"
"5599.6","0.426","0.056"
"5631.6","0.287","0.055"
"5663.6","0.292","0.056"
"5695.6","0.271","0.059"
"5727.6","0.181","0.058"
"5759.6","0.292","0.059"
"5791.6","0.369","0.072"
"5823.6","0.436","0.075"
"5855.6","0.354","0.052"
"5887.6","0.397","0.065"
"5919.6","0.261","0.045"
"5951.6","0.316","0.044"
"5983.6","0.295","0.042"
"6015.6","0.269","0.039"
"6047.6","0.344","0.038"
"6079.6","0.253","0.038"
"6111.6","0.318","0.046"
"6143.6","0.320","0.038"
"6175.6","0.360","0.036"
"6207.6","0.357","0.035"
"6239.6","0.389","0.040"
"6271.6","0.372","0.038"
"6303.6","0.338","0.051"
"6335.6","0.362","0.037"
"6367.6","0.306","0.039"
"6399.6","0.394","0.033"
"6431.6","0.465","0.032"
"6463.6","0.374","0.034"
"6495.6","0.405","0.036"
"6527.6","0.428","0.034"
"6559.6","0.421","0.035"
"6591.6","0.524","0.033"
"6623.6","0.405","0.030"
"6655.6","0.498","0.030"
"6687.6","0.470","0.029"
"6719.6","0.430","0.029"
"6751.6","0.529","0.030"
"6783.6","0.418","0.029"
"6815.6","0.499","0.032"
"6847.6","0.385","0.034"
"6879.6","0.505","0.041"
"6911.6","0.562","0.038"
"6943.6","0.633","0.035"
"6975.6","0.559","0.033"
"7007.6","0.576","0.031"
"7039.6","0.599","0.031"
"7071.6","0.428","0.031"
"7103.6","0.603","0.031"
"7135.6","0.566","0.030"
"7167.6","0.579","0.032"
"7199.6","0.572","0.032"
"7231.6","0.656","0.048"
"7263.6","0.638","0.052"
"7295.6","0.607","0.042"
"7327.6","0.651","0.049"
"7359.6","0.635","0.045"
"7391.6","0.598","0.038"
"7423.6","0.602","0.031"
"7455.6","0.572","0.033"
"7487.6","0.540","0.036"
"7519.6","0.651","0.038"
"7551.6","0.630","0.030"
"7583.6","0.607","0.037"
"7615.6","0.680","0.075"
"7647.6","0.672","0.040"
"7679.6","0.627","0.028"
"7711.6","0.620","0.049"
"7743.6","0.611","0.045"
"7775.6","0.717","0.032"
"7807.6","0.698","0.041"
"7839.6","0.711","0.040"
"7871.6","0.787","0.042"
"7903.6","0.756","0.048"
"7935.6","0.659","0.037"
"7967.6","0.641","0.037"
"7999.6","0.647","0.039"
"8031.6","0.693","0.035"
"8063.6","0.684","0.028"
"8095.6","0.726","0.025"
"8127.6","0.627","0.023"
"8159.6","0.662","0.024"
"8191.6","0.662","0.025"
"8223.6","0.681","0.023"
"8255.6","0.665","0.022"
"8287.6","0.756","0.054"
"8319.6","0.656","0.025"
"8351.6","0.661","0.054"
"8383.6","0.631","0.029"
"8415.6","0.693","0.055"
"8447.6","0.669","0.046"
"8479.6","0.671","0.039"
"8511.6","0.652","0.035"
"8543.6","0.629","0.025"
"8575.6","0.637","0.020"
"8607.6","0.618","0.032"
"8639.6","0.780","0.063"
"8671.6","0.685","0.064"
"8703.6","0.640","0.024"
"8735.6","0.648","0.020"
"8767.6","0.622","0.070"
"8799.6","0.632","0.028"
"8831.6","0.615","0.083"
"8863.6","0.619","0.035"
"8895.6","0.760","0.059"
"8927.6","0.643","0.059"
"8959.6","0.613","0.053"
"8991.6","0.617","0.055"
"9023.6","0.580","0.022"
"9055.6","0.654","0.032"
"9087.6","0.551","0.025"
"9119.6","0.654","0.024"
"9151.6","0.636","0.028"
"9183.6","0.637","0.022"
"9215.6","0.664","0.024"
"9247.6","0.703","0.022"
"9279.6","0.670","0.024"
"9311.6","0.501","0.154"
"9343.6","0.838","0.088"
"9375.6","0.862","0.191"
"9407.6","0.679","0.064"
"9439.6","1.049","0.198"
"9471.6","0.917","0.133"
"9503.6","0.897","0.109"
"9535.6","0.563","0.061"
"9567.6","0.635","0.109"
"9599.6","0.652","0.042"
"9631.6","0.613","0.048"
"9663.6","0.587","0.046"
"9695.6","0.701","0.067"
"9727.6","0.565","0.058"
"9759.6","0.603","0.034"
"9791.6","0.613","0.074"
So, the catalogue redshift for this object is 0.725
